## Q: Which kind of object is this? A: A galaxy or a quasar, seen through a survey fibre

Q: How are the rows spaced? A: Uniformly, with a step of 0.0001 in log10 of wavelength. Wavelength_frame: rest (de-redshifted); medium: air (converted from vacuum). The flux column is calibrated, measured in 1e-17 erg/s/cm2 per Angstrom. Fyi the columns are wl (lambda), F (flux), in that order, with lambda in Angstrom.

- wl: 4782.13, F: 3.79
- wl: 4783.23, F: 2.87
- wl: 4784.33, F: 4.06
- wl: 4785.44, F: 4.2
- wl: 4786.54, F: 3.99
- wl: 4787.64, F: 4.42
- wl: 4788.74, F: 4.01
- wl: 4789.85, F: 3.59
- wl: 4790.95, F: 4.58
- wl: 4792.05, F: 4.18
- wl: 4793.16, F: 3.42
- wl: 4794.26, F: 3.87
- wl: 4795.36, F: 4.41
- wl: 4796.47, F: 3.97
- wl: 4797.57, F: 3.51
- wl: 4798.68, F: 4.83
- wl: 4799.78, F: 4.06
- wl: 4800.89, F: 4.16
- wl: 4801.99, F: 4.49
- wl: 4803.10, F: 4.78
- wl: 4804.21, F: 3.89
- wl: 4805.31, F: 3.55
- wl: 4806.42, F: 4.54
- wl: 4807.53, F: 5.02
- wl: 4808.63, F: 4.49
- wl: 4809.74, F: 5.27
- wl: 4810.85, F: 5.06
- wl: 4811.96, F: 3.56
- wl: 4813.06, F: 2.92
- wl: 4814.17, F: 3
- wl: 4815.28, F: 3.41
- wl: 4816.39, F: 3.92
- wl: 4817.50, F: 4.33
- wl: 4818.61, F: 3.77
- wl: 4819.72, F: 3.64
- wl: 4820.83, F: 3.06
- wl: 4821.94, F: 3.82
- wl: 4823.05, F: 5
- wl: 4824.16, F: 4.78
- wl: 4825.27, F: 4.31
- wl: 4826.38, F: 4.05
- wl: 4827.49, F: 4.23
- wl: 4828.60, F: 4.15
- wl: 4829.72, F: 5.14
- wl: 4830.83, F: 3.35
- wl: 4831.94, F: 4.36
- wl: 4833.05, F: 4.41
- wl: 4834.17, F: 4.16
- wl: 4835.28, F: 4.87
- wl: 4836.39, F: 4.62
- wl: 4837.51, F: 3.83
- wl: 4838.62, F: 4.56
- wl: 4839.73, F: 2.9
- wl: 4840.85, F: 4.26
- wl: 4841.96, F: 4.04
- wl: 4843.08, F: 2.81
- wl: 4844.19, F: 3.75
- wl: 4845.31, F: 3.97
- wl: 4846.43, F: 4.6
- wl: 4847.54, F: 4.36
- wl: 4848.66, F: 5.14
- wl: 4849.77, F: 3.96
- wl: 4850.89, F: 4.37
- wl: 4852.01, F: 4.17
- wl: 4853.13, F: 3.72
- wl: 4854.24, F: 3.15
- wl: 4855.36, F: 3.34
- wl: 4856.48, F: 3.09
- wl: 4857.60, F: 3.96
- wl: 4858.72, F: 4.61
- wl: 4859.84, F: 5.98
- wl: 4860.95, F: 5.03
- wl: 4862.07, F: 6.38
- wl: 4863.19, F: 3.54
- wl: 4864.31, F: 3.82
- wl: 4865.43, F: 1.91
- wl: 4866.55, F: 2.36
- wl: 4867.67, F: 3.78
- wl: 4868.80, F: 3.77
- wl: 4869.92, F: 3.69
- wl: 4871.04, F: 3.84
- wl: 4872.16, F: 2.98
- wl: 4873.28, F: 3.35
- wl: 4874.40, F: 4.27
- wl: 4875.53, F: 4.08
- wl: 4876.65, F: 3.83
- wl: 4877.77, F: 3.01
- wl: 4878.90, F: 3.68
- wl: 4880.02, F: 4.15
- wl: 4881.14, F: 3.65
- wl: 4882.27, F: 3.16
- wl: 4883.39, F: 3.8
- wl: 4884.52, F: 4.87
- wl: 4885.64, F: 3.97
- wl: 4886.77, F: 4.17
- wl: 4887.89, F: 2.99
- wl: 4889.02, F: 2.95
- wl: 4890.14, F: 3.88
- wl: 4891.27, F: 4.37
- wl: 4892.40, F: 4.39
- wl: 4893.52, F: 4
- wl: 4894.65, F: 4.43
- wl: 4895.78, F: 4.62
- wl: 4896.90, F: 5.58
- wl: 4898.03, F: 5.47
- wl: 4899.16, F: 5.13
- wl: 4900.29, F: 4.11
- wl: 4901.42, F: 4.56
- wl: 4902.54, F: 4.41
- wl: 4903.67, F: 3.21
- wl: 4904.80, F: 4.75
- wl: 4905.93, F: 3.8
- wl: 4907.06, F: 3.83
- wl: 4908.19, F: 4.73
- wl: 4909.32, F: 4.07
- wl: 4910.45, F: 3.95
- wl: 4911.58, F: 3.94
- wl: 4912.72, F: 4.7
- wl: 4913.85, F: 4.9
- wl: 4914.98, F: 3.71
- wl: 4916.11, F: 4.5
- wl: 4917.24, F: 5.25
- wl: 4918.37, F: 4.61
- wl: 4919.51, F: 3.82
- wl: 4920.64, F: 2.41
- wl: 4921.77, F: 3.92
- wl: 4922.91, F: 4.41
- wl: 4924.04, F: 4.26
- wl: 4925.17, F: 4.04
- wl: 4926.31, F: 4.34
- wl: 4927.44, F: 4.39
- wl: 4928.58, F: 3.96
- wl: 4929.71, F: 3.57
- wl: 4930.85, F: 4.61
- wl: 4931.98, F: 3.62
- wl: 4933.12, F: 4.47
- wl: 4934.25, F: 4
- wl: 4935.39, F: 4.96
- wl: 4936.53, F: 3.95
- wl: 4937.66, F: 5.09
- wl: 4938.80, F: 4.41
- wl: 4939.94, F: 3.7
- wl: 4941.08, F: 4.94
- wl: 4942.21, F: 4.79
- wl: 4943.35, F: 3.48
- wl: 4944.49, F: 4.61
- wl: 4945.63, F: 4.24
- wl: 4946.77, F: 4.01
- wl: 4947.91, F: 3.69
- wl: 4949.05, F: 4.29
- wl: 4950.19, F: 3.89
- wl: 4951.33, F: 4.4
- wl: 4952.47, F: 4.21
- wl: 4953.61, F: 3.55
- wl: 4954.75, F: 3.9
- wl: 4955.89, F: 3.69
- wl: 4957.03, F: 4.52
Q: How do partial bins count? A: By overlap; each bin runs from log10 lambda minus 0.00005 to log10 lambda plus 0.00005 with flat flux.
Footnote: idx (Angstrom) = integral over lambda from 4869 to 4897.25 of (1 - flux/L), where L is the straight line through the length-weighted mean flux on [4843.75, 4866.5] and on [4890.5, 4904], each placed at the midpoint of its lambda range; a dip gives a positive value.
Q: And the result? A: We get 3.2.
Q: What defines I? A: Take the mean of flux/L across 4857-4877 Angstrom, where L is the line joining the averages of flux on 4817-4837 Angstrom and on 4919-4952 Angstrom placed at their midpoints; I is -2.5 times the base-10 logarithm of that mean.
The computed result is 0.06 mag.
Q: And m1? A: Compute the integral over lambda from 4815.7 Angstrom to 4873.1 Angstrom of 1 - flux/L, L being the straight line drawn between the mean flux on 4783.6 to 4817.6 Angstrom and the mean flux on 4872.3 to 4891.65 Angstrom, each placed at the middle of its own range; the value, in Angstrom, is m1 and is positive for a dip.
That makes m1 -1.6 Angstrom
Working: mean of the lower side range 4.1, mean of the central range 4.03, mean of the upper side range 3.75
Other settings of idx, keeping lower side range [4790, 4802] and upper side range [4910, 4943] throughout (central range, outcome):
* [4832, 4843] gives 0.0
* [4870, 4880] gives 1.3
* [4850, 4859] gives 0.8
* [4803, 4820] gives 0.2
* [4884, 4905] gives -0.4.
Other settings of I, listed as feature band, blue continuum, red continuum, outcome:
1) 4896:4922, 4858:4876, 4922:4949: -0.052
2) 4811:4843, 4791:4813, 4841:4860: 0.031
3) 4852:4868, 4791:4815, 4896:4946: 0.081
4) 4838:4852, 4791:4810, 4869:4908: 0.021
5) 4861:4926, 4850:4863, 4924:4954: 0.058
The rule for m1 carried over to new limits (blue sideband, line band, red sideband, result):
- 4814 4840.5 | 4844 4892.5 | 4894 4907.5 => 4.59 Angstrom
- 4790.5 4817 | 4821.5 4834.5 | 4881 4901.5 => -0.55 Angstrom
